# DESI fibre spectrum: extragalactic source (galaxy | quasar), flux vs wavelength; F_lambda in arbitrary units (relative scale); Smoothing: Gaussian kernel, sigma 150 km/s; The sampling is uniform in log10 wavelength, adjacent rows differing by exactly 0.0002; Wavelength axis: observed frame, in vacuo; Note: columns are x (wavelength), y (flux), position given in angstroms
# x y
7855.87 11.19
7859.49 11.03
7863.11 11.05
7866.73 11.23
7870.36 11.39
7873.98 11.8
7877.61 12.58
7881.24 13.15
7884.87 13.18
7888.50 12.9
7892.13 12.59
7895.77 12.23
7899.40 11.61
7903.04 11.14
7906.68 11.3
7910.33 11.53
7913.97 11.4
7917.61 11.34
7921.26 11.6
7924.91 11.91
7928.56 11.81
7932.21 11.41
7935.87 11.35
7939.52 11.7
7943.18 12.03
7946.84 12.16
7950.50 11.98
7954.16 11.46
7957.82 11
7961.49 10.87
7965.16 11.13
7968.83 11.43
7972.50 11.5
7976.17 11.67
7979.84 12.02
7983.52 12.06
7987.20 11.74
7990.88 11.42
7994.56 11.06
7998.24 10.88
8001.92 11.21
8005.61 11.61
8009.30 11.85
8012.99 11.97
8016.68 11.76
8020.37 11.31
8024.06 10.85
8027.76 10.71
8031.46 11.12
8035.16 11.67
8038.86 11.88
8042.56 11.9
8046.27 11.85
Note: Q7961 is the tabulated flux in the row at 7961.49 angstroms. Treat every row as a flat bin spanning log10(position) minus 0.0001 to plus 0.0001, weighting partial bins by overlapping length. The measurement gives 10.87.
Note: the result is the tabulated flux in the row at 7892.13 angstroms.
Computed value 12.59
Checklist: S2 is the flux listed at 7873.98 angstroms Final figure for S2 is 11.8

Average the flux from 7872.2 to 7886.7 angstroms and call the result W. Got 12.7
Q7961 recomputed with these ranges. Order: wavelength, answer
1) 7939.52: 11.7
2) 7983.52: 12.06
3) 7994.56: 11.06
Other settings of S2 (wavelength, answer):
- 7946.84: 12.16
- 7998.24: 10.88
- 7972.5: 11.5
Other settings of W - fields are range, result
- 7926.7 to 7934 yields 11.6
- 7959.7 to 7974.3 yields 11.2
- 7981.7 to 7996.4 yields 11.6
